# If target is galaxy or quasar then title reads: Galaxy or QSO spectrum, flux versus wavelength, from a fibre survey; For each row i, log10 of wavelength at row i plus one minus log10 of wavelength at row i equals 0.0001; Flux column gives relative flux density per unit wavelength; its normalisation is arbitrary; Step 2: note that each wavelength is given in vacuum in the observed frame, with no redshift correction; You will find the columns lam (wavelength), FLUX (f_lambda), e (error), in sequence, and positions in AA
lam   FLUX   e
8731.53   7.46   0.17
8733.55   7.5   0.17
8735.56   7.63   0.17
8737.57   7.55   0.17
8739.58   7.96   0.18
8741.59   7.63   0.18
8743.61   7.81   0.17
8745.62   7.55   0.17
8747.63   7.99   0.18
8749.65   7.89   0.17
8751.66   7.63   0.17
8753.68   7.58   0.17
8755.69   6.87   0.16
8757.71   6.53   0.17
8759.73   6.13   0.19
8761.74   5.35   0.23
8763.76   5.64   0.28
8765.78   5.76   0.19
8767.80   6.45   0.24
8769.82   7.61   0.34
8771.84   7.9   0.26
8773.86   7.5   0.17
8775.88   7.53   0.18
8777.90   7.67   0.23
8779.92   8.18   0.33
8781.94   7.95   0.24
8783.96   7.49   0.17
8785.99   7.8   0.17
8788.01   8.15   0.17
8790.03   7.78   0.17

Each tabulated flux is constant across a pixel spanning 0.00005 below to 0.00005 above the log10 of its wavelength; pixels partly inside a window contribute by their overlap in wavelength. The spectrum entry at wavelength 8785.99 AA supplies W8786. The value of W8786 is 7.8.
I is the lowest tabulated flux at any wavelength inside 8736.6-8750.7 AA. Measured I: 7.55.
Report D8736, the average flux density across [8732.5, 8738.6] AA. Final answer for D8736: 7.56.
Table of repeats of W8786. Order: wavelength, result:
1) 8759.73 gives 6.13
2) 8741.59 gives 7.63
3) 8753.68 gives 7.58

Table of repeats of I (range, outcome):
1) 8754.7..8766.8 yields 5.35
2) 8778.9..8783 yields 7.95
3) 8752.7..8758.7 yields 6.53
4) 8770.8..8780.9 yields 7.5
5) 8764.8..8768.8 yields 5.76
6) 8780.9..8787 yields 7.49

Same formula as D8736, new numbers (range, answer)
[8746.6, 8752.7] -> 7.83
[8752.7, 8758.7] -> 6.99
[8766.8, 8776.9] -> 7.4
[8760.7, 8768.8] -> 5.8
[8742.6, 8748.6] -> 7.79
